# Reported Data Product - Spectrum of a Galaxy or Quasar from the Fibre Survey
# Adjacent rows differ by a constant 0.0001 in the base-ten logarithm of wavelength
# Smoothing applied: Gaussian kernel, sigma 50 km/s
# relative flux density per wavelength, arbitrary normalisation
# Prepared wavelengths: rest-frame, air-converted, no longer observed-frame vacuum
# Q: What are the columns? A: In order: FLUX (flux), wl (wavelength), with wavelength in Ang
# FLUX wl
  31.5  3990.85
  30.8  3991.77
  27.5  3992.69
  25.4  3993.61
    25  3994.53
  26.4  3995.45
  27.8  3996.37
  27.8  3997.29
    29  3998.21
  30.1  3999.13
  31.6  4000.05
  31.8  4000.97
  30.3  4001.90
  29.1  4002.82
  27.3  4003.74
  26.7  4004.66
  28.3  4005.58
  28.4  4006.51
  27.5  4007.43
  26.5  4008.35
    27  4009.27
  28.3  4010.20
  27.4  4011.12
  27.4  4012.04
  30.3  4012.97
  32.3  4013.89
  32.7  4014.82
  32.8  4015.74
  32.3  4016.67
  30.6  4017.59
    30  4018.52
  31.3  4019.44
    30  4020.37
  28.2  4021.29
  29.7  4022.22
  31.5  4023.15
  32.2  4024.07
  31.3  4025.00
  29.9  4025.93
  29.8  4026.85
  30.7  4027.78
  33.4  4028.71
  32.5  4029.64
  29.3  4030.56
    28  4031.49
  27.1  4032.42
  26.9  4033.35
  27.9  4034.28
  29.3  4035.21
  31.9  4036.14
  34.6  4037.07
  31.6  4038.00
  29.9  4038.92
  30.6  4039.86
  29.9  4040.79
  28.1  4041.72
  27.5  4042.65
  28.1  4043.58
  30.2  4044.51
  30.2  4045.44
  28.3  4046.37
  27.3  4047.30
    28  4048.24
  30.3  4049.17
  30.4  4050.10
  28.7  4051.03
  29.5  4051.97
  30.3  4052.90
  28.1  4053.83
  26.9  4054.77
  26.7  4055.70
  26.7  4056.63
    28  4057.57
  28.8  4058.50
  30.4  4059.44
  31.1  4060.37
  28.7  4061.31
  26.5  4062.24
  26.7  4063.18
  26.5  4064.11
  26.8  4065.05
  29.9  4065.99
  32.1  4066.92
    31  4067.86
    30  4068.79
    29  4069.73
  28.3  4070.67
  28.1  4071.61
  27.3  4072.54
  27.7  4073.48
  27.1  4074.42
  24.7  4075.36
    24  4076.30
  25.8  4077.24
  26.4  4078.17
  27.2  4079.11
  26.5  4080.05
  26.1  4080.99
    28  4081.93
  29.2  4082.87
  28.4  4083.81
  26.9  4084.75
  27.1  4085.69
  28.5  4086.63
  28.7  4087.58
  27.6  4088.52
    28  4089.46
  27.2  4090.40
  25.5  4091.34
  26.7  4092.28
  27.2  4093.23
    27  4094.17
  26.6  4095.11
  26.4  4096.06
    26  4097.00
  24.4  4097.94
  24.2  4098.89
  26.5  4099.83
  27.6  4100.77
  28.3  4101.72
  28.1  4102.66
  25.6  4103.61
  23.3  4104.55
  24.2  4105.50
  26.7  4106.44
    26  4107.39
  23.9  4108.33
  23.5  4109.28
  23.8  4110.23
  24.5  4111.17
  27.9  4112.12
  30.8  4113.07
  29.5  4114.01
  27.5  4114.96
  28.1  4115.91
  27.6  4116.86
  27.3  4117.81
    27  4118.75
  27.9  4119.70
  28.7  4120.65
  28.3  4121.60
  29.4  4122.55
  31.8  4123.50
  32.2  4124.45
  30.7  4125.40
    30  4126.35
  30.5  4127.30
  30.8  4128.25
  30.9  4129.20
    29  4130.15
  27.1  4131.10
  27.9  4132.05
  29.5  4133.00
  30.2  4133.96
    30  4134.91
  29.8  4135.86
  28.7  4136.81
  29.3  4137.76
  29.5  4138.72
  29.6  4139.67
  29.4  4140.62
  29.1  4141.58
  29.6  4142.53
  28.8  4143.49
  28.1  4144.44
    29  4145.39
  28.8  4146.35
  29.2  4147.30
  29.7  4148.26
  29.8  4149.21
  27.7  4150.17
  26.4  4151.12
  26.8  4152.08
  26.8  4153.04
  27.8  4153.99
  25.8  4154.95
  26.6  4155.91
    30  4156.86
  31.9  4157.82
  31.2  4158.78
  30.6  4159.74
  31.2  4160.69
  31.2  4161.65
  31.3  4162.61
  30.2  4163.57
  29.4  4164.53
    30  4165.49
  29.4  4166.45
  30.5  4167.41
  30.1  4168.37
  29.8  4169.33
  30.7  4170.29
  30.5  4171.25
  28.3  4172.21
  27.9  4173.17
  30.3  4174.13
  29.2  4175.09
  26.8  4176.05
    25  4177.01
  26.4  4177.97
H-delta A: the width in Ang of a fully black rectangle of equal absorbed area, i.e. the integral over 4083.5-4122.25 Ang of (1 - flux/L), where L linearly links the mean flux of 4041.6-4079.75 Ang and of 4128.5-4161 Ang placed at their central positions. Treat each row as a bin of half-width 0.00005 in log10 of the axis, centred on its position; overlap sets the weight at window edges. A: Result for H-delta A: 2.4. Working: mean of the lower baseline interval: 28.2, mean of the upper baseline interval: 29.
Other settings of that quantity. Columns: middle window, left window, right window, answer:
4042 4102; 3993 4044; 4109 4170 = 3.07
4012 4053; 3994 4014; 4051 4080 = -2.72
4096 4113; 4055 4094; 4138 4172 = 1.57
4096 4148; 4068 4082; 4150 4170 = 0.53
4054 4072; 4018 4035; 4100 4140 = 0.45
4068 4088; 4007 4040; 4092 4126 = 0.52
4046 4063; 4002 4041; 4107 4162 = 0.54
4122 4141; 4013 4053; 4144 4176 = -0.24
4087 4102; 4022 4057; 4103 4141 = 1.01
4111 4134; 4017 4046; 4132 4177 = 0.31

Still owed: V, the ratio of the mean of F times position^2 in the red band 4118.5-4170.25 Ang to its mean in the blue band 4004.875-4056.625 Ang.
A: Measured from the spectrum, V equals 1.1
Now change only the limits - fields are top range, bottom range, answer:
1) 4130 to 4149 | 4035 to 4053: 1.03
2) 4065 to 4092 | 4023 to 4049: 0.95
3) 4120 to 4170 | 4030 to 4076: 1.07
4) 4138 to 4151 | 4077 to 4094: 1.09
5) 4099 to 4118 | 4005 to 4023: 0.94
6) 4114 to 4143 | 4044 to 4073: 1.05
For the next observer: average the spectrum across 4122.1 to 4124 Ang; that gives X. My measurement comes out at 30.6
